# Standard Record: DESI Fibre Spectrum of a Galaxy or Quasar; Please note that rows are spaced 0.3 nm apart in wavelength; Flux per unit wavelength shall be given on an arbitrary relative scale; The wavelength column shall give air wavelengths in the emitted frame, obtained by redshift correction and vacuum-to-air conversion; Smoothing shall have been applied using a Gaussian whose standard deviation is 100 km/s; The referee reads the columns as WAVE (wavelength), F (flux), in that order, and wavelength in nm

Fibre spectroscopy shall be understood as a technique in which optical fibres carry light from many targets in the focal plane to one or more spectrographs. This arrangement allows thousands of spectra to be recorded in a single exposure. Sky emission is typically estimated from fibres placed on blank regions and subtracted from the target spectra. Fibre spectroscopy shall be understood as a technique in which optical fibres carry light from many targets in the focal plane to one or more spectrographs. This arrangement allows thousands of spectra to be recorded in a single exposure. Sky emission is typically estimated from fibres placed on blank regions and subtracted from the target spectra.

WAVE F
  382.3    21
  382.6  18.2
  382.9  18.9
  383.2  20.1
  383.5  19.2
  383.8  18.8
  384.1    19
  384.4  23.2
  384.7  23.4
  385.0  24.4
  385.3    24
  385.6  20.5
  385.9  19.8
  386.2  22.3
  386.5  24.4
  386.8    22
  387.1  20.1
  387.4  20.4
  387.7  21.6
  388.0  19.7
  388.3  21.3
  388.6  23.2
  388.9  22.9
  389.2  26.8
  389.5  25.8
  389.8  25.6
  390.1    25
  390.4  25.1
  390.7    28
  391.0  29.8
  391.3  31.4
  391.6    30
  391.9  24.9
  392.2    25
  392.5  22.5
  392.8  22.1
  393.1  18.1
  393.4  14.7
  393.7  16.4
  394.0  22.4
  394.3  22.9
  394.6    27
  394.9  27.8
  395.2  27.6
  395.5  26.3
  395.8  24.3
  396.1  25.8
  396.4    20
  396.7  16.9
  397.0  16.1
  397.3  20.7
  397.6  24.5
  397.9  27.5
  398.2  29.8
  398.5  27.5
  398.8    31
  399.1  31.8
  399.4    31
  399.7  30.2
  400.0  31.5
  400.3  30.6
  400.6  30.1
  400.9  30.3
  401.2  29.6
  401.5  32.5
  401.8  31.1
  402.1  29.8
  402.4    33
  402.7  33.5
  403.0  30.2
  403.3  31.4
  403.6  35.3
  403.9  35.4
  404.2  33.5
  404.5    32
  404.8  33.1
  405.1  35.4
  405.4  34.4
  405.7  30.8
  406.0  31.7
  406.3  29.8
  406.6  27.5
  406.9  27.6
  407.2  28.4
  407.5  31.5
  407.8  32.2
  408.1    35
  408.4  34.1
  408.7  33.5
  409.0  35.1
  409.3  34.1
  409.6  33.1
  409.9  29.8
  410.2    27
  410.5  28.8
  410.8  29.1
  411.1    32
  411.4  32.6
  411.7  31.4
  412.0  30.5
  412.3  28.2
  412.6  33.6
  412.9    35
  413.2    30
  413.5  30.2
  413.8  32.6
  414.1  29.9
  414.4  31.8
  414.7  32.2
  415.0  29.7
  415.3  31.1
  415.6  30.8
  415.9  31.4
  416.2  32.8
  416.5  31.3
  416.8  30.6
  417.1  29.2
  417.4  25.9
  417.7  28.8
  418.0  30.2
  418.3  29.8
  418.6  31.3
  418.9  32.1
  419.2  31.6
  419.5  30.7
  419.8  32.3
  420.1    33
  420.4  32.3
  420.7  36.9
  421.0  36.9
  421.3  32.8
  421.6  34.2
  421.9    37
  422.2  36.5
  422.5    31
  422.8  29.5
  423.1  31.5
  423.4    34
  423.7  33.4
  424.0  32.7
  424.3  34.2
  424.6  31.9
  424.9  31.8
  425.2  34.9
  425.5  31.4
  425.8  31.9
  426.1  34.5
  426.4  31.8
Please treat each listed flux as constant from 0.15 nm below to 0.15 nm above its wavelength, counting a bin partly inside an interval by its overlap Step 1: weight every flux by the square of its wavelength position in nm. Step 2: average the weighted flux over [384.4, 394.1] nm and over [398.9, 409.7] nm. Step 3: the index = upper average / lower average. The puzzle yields 1.5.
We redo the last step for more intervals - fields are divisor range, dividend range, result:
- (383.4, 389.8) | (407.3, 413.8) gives 1.62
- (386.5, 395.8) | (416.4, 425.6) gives 1.56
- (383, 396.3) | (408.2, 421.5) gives 1.53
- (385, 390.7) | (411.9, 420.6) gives 1.55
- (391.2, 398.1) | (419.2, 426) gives 1.64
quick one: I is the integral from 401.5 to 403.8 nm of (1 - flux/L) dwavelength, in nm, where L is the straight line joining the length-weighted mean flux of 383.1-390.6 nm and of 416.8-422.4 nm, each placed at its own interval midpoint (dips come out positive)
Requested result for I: -0.42 nm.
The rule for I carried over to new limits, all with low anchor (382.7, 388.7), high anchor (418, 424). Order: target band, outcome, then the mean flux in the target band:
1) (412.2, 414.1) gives -0.077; 31.6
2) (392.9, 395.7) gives 0.180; 22.6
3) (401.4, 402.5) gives -0.201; 31.5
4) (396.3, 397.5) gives 0.306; 18.6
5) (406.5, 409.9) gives -0.387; 32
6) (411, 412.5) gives -0.057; 31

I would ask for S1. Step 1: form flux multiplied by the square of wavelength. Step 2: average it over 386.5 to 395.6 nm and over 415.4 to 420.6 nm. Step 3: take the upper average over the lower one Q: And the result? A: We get 1.5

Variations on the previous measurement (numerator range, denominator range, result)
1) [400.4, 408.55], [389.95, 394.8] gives 1.40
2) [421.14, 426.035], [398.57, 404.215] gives 1.17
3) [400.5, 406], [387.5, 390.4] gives 1.47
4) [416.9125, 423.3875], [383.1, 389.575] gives 1.73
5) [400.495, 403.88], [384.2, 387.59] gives 1.55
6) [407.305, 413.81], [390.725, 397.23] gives 1.47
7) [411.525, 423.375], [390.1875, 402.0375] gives 1.35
